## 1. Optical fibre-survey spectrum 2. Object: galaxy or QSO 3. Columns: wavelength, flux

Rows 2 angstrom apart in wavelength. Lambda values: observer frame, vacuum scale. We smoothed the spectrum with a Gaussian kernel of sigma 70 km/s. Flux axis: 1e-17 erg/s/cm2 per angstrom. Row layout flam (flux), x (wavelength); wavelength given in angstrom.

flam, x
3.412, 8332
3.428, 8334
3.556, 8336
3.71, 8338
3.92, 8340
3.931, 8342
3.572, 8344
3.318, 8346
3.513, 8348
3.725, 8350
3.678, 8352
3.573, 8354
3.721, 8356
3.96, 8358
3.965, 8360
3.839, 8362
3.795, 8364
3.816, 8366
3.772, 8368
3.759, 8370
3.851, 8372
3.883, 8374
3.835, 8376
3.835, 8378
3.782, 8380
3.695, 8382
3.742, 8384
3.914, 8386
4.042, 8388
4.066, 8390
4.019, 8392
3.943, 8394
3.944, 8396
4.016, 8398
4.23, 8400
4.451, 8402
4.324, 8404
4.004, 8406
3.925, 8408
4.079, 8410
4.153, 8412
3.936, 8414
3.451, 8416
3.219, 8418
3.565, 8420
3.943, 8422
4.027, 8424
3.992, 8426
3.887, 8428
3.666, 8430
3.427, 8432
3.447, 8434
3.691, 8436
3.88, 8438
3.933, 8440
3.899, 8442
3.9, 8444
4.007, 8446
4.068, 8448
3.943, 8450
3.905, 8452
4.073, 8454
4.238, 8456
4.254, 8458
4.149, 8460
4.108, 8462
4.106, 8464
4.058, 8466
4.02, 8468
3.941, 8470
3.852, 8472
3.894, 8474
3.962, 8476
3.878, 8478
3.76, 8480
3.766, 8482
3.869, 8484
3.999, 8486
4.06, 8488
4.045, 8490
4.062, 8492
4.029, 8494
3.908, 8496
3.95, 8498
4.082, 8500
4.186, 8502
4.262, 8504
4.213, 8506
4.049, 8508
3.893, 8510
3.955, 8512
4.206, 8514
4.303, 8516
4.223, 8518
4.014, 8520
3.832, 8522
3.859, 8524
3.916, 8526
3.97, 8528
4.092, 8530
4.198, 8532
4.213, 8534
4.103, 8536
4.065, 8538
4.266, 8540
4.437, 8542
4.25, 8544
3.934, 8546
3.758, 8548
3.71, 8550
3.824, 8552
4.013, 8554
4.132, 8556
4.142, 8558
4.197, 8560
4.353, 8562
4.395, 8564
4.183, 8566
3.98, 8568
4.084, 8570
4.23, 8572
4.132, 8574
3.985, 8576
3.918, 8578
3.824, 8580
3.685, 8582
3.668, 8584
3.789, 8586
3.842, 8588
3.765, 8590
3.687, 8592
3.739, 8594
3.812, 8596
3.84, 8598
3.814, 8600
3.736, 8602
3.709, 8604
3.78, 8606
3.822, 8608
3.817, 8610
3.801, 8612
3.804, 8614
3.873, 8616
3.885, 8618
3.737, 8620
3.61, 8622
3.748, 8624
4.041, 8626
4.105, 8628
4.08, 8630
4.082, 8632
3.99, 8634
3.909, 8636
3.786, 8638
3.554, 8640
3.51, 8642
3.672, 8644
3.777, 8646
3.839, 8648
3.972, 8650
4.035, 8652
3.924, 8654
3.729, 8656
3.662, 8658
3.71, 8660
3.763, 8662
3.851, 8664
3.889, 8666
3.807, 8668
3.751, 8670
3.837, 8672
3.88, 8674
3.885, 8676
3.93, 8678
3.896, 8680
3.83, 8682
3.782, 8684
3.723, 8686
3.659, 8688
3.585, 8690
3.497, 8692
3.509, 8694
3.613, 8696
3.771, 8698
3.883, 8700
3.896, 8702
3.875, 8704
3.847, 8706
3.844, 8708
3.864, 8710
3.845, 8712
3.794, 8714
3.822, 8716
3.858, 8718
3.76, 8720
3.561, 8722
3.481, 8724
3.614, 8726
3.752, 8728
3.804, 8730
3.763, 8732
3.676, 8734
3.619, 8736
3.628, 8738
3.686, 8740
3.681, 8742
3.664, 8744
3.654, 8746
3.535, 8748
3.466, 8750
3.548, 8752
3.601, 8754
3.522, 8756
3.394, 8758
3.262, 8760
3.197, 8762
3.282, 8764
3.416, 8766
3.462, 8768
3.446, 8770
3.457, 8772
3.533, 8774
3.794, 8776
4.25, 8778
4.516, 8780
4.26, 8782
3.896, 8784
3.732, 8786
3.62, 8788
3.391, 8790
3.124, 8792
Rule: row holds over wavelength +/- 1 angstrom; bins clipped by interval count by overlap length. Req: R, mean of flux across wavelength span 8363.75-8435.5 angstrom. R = 3.87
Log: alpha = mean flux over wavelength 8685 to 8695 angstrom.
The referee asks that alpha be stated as 3.59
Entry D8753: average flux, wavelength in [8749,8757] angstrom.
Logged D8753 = 3.53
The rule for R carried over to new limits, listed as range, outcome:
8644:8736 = 3.78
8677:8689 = 3.8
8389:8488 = 3.94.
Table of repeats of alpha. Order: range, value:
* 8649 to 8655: 3.98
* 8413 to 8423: 3.62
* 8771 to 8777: 3.59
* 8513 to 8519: 4.24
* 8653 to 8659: 3.77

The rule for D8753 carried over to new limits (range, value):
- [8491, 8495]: 4.05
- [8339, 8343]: 3.93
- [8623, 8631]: 3.99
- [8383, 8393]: 3.96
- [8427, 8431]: 3.78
